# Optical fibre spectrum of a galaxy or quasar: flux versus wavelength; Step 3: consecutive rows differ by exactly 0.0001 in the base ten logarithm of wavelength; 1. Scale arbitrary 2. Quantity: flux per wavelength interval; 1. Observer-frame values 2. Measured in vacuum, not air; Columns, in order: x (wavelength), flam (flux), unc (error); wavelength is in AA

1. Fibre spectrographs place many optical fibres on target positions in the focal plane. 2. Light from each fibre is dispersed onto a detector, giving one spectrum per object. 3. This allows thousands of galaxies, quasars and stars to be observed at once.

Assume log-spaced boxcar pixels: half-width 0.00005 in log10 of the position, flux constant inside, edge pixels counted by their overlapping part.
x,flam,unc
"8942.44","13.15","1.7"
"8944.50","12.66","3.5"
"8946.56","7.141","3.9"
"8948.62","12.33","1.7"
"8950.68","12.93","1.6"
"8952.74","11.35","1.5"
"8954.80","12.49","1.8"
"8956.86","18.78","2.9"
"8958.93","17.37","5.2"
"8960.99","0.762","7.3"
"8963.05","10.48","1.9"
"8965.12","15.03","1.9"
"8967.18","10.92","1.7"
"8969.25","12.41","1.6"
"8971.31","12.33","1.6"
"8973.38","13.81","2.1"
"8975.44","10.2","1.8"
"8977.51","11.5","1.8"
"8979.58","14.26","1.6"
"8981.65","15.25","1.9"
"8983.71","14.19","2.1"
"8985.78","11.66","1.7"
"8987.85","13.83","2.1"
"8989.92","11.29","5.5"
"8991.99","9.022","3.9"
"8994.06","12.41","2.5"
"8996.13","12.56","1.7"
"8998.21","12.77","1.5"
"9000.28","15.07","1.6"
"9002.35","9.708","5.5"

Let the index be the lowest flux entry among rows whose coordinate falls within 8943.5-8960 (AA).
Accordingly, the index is 7.141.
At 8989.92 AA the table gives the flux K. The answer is 11.29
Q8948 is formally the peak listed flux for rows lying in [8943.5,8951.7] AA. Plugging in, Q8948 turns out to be 12.93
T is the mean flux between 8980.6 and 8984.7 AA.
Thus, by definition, 14.7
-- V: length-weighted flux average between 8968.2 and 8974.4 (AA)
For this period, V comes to 12.8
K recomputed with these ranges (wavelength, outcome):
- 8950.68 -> 12.93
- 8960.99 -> 0.762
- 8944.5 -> 12.66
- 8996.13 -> 12.56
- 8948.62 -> 12.33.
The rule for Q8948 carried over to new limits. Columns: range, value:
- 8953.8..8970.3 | 18.78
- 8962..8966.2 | 15.03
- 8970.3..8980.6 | 14.26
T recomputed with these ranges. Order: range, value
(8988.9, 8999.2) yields 11.6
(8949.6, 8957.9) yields 13.9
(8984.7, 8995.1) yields 11.7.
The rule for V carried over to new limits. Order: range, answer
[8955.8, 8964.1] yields 11.8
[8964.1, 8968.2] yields 13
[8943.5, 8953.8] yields 11.3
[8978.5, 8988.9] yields 13.8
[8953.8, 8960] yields 16.1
